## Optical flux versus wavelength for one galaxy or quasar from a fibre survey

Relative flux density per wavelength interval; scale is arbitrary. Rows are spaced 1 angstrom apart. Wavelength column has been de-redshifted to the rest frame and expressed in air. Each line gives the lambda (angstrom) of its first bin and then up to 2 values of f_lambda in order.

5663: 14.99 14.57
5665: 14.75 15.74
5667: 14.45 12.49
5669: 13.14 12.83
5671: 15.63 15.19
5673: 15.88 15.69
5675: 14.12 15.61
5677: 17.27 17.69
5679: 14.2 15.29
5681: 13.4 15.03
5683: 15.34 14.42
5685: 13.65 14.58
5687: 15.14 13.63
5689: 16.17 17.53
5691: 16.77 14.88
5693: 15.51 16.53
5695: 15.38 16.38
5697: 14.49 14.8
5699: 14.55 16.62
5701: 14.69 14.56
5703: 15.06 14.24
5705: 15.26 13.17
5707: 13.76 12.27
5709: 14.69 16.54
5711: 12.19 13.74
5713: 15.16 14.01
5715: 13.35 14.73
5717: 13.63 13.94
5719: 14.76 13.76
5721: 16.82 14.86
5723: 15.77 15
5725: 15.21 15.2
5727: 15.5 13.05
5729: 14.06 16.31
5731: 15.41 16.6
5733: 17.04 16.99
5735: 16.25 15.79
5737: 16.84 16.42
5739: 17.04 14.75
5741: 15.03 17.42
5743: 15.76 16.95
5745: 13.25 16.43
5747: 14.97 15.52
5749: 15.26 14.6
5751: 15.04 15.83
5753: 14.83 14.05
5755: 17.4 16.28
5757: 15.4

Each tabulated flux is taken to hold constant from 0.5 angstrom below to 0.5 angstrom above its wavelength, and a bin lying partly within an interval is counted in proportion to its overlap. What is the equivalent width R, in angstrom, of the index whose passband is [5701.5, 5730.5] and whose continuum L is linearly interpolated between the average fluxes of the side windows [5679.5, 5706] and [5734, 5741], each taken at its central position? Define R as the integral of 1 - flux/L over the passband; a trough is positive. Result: 2.1 angstrom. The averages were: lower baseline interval 15.1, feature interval 14.5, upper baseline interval 16.2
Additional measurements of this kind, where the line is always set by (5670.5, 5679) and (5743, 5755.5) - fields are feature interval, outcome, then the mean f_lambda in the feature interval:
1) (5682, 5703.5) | 0.6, 15.3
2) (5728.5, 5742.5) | -0.6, 16.1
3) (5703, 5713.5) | 1.0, 14.1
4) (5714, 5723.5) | 0.6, 14.6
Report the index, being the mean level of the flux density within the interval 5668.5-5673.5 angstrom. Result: 14.5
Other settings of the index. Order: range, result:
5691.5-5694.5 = 15.6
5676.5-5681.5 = 15.6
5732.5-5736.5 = 16.5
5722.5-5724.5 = 15.4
